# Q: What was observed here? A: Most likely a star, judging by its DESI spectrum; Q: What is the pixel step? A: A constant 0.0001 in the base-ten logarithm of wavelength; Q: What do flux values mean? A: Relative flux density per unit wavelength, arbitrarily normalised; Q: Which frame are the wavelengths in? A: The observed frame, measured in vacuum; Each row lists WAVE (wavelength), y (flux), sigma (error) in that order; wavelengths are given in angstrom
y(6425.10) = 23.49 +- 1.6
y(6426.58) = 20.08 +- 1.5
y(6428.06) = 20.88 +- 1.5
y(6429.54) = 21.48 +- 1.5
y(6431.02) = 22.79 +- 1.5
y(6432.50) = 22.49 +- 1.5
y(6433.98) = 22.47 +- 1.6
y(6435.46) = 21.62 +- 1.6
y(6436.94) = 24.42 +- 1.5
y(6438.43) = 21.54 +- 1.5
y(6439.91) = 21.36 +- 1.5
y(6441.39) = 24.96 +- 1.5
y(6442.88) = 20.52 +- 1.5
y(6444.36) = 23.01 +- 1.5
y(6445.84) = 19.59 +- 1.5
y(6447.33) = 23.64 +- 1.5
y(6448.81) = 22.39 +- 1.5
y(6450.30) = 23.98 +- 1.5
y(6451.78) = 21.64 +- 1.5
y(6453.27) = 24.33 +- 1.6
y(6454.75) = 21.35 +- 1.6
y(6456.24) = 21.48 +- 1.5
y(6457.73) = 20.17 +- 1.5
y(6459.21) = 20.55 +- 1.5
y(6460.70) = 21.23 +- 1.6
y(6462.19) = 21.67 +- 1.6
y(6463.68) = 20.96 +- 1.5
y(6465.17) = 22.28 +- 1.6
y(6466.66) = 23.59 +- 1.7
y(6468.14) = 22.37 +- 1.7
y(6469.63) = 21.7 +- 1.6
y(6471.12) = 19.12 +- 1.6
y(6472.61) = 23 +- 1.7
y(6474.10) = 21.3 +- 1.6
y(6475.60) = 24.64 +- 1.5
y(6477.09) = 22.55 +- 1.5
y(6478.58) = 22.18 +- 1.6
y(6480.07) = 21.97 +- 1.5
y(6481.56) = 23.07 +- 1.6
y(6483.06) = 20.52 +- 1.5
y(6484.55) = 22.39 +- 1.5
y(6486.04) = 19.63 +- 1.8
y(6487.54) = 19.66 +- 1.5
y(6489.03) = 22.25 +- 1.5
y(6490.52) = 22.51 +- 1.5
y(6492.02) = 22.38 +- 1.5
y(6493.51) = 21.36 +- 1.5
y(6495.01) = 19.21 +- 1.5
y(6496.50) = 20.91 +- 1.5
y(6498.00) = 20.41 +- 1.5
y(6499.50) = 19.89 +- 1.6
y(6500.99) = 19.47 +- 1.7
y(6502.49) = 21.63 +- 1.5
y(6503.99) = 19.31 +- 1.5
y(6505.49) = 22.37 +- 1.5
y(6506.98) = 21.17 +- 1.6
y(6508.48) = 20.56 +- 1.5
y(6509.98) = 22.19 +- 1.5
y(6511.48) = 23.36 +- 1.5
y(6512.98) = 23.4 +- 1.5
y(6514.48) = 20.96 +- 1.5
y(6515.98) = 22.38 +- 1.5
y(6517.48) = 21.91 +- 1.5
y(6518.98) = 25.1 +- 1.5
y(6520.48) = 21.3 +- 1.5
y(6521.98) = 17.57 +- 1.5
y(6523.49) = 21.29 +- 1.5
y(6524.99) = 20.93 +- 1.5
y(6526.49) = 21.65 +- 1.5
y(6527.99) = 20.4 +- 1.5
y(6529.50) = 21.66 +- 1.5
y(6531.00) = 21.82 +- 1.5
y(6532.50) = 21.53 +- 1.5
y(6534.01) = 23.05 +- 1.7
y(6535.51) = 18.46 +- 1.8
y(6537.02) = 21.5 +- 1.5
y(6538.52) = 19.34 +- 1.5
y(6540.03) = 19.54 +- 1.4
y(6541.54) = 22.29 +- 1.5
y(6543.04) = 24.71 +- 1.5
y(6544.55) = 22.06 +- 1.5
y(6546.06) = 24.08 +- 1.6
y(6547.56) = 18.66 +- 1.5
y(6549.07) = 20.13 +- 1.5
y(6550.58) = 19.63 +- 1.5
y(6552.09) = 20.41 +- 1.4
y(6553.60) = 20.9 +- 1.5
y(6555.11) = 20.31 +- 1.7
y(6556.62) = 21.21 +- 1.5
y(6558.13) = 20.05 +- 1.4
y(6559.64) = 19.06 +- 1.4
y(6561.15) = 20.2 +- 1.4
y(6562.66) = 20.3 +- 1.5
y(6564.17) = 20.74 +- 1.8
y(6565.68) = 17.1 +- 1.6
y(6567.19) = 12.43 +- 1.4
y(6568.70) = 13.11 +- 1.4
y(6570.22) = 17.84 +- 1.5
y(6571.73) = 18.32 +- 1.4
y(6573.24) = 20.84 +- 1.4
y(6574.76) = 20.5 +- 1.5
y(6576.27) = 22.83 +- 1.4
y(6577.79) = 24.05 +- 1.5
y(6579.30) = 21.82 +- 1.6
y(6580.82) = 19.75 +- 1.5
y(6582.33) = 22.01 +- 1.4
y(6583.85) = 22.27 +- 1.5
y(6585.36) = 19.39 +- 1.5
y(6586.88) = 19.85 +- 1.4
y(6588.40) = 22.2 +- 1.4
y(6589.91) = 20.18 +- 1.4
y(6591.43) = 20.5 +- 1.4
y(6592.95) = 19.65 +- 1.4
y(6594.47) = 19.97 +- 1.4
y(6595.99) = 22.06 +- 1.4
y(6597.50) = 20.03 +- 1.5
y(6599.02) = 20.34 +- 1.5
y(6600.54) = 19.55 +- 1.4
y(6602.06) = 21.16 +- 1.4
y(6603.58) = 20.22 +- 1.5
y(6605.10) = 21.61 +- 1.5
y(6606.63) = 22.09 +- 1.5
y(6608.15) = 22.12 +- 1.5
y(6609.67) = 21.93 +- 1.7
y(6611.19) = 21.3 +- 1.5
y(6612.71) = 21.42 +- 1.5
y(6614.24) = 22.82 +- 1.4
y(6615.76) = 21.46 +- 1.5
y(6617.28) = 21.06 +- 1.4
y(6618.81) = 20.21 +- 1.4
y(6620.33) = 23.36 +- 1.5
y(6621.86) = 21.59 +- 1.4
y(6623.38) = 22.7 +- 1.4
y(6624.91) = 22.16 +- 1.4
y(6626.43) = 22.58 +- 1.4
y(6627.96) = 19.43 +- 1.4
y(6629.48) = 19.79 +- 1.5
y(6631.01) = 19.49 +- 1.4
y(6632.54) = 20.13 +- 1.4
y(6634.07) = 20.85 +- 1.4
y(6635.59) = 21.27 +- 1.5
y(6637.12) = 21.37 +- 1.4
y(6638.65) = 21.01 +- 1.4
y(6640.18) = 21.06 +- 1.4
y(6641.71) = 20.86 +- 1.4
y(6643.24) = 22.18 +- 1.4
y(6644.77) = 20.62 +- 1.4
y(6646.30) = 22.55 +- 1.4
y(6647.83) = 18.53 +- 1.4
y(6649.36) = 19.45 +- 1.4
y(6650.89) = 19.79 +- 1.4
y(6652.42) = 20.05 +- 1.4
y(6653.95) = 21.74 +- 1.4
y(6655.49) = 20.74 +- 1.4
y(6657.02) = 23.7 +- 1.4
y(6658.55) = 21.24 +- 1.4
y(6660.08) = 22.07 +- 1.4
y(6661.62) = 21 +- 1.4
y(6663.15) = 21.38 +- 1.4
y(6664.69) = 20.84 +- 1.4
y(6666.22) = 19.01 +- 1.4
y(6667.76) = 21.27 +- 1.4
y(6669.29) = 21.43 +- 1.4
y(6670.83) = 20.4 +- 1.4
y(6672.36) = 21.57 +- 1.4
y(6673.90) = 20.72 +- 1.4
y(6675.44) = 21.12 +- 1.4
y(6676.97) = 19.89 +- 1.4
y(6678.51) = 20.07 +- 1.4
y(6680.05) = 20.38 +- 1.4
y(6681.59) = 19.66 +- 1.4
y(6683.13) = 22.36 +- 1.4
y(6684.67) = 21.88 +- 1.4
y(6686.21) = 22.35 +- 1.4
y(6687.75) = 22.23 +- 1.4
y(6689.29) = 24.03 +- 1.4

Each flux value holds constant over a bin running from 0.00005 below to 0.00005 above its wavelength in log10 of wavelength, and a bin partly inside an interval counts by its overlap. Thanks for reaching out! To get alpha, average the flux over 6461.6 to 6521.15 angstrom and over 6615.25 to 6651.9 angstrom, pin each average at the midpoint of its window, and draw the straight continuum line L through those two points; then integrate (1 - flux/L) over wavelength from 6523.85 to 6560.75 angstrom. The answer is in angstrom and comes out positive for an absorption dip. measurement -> 0.8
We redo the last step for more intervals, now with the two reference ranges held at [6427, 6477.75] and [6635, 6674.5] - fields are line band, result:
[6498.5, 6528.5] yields 0.6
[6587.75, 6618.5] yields 0.3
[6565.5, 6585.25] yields 1.7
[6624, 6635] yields 0.2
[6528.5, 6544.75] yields 0.2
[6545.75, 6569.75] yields 2.6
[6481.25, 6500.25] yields 0.7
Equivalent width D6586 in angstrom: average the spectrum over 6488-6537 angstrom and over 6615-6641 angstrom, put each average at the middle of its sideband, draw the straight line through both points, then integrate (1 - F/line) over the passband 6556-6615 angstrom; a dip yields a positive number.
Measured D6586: 2.45 angstrom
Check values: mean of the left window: 21.3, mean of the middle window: 20.3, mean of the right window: 21.1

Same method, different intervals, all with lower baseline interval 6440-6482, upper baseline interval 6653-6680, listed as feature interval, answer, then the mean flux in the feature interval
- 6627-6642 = 0.5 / 20.5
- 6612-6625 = -0.3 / 21.8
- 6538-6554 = 0.4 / 21.1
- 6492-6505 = 0.9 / 20.4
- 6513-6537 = 0.4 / 21.4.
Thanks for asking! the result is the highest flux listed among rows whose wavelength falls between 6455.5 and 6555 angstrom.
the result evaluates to 25.1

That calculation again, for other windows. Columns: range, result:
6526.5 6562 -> 24.71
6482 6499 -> 22.51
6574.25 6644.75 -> 24.05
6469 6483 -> 24.64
